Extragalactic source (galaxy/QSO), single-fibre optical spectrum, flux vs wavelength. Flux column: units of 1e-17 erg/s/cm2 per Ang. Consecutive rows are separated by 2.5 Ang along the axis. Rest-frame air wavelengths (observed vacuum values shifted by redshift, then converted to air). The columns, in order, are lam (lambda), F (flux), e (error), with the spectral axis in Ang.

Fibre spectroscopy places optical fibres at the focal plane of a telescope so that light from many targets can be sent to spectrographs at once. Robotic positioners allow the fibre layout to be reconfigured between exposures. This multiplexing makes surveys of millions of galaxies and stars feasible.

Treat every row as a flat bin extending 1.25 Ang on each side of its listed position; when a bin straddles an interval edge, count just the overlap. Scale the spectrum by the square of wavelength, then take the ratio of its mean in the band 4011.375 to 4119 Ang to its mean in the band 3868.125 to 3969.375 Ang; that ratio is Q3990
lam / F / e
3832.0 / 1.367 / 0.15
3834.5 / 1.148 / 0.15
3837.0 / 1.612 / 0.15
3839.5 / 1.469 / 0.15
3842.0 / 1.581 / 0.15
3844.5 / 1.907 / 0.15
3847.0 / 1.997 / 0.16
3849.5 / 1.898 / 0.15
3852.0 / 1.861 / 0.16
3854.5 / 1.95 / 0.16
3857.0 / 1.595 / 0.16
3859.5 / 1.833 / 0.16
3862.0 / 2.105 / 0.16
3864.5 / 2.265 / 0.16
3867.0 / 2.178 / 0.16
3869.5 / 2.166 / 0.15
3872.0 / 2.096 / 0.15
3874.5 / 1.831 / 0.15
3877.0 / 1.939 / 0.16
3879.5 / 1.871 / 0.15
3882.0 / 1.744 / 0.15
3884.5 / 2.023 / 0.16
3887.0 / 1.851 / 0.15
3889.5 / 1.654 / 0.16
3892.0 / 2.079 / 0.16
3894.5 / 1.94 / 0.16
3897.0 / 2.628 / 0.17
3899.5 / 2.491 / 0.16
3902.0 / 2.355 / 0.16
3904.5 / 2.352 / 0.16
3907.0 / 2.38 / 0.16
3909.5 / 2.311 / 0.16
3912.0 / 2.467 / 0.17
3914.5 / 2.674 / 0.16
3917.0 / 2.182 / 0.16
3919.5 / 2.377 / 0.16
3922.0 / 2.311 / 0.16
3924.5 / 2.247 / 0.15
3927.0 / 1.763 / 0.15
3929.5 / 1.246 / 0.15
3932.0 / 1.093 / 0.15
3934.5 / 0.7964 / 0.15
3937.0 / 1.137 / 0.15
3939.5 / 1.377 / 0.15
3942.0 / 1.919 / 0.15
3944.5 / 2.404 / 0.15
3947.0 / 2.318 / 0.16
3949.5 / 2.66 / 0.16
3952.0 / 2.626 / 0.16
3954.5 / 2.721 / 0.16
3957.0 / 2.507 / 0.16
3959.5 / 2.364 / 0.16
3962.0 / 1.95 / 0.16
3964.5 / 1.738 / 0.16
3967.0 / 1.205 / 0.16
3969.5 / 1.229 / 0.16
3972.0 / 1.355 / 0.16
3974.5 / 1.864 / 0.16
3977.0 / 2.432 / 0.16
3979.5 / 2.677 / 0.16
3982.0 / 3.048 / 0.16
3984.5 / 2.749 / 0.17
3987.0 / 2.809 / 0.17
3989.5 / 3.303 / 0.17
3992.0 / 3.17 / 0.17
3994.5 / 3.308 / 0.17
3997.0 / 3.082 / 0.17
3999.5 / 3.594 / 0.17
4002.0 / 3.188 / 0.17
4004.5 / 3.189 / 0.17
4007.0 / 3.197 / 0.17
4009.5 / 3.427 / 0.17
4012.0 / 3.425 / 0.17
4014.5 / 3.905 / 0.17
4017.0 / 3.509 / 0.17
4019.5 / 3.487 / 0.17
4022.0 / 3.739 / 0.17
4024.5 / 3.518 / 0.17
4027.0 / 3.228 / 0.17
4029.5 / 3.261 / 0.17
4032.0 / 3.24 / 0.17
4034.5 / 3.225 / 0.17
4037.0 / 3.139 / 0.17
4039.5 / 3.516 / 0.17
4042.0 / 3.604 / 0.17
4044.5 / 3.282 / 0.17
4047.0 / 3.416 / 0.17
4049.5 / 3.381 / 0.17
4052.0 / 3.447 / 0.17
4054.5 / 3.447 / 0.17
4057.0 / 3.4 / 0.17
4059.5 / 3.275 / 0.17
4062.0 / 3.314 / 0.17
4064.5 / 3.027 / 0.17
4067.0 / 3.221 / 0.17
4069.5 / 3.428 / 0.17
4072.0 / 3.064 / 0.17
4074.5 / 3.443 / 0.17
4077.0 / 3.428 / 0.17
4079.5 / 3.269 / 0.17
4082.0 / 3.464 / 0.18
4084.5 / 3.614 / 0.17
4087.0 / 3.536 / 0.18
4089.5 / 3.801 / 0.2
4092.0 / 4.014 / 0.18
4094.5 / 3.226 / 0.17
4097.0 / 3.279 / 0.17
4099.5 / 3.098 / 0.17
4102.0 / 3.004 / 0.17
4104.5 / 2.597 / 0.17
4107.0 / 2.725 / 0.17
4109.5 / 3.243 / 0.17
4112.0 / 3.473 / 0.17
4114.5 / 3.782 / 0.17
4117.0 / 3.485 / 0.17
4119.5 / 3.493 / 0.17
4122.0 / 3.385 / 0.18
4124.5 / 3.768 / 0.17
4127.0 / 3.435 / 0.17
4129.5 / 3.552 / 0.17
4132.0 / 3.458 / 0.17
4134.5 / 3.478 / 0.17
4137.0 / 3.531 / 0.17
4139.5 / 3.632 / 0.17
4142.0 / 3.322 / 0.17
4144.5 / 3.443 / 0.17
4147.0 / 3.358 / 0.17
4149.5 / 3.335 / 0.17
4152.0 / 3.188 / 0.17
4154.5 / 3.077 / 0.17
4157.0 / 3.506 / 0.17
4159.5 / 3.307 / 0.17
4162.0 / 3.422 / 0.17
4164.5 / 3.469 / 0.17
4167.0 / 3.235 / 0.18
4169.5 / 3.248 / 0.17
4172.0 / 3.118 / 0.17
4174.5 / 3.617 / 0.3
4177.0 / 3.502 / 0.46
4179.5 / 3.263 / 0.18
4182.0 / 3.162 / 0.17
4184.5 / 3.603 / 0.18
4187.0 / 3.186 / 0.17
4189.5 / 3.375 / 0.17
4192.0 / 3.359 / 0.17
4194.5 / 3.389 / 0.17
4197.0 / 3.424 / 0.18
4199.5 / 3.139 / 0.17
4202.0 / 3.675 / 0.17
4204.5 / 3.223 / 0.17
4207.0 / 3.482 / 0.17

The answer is 1.78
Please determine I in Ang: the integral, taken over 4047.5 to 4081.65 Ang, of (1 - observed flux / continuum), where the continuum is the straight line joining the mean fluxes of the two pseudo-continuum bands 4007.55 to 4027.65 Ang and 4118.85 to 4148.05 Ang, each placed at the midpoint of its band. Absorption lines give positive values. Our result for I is 1.82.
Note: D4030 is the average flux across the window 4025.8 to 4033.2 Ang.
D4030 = 3.24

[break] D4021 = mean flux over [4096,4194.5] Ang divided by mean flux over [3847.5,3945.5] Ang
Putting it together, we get 1.69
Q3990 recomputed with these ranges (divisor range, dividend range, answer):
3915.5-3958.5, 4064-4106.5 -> 1.80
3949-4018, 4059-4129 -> 1.30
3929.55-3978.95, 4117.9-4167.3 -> 2.00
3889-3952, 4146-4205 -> 1.84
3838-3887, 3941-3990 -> 1.26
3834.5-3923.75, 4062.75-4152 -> 1.85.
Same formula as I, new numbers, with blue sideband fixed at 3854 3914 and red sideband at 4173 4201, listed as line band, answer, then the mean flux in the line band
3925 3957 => 6.43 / 1.87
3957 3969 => 2.84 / 1.85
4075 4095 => -4.17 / 3.55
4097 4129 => -2.49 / 3.3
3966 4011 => -3.15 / 2.72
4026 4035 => -1.76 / 3.24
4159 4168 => -0.27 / 3.37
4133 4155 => -1.38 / 3.38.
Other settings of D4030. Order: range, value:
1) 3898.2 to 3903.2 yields 2.43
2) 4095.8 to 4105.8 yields 2.99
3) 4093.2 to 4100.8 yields 3.21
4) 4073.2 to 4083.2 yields 3.4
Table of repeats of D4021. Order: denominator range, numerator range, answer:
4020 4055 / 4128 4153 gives 1.01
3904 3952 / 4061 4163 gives 1.68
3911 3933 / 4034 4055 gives 1.66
